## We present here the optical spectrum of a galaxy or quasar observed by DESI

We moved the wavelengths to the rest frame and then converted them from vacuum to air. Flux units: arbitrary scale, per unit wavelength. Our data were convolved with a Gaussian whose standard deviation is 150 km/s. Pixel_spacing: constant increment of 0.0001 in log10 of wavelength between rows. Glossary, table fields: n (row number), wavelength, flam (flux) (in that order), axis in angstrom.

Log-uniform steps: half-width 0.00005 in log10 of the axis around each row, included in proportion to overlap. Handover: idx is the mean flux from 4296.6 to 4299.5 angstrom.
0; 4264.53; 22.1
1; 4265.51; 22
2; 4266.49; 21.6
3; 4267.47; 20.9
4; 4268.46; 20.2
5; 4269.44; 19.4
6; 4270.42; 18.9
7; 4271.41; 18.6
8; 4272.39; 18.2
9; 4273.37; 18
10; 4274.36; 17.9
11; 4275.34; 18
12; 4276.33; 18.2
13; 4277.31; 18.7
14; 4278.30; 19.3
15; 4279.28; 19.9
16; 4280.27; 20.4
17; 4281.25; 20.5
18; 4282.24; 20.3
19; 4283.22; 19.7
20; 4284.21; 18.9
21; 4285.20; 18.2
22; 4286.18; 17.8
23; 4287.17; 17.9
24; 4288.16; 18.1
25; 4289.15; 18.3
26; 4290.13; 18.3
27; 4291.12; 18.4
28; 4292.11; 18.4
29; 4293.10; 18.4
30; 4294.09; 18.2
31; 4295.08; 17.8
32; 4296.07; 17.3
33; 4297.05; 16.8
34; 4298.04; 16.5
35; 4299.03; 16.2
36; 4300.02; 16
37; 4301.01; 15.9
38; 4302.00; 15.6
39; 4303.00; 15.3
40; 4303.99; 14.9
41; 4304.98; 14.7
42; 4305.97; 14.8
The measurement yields 16.5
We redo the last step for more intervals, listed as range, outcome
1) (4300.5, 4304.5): 15.4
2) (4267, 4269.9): 20.1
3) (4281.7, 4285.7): 19.3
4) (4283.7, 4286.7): 18.3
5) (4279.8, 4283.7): 20.3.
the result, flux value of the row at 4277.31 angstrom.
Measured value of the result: 18.7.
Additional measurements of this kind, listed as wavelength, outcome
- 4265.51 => 22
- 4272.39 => 18.2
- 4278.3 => 19.3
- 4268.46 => 20.2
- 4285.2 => 18.2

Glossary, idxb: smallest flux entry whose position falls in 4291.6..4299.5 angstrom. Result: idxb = 16.2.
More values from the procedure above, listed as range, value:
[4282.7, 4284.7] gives 18.9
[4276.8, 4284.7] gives 18.7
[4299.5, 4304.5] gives 14.9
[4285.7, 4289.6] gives 17.8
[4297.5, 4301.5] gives 15.9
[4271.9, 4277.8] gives 17.9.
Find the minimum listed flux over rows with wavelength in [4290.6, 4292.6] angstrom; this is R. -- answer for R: 18.4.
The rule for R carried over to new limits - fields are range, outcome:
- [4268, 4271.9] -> 18.6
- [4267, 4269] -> 20.2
